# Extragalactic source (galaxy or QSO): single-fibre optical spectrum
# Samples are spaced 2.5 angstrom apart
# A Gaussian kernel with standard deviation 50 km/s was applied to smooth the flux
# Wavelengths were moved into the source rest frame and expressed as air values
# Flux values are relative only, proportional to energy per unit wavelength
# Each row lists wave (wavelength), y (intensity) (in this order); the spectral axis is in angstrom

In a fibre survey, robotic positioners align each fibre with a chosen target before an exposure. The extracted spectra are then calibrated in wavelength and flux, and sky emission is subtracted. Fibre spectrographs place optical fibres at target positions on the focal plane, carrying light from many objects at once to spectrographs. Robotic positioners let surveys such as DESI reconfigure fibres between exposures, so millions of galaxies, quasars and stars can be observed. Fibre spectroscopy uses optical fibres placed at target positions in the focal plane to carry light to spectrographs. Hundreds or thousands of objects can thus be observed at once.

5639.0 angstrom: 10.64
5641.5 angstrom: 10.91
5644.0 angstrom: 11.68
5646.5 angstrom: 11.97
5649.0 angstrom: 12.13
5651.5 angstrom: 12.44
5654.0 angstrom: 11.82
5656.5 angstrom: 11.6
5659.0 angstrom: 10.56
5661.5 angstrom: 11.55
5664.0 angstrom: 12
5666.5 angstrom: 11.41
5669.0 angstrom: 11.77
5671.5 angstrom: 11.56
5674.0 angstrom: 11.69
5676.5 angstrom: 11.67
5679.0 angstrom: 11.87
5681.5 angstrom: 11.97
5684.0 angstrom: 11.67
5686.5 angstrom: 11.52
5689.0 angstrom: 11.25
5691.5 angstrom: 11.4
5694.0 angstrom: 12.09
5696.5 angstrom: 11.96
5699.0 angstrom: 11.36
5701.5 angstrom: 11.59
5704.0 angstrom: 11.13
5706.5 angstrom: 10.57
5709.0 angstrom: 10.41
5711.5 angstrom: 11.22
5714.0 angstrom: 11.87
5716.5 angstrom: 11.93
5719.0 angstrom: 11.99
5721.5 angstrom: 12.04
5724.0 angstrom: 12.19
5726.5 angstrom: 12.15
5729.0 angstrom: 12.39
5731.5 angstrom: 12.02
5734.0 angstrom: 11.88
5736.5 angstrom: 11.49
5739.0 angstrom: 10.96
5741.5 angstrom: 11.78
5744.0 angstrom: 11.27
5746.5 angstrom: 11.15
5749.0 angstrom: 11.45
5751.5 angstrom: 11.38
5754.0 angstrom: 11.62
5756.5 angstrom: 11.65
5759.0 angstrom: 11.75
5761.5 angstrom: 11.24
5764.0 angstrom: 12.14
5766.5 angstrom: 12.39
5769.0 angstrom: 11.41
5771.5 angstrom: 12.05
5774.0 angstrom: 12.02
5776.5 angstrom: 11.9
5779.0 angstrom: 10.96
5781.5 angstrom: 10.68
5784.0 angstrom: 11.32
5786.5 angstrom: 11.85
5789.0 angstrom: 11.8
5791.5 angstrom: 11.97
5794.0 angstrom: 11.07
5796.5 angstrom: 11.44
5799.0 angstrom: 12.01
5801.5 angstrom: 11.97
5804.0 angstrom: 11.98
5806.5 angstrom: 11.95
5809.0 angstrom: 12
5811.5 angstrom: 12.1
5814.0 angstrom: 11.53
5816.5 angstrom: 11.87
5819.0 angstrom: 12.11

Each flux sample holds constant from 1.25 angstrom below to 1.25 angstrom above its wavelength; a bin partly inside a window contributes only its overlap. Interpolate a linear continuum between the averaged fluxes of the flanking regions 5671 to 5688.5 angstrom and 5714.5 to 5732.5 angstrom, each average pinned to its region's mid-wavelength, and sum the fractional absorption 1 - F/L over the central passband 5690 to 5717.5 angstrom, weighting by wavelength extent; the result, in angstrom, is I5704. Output 1.2 angstrom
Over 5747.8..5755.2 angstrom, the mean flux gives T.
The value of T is 11.5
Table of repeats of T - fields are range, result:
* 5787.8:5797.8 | 11.6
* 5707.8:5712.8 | 10.8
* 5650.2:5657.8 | 11.9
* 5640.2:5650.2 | 11.7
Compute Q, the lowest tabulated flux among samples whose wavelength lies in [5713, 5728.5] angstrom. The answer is 11.87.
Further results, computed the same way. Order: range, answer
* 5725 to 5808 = 10.68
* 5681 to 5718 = 10.41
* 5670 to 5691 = 11.25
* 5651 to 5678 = 10.56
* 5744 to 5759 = 11.15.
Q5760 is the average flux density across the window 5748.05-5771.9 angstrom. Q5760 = 11.7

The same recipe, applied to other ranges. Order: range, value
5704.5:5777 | 11.7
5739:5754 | 11.4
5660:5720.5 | 11.6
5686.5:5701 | 11.6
